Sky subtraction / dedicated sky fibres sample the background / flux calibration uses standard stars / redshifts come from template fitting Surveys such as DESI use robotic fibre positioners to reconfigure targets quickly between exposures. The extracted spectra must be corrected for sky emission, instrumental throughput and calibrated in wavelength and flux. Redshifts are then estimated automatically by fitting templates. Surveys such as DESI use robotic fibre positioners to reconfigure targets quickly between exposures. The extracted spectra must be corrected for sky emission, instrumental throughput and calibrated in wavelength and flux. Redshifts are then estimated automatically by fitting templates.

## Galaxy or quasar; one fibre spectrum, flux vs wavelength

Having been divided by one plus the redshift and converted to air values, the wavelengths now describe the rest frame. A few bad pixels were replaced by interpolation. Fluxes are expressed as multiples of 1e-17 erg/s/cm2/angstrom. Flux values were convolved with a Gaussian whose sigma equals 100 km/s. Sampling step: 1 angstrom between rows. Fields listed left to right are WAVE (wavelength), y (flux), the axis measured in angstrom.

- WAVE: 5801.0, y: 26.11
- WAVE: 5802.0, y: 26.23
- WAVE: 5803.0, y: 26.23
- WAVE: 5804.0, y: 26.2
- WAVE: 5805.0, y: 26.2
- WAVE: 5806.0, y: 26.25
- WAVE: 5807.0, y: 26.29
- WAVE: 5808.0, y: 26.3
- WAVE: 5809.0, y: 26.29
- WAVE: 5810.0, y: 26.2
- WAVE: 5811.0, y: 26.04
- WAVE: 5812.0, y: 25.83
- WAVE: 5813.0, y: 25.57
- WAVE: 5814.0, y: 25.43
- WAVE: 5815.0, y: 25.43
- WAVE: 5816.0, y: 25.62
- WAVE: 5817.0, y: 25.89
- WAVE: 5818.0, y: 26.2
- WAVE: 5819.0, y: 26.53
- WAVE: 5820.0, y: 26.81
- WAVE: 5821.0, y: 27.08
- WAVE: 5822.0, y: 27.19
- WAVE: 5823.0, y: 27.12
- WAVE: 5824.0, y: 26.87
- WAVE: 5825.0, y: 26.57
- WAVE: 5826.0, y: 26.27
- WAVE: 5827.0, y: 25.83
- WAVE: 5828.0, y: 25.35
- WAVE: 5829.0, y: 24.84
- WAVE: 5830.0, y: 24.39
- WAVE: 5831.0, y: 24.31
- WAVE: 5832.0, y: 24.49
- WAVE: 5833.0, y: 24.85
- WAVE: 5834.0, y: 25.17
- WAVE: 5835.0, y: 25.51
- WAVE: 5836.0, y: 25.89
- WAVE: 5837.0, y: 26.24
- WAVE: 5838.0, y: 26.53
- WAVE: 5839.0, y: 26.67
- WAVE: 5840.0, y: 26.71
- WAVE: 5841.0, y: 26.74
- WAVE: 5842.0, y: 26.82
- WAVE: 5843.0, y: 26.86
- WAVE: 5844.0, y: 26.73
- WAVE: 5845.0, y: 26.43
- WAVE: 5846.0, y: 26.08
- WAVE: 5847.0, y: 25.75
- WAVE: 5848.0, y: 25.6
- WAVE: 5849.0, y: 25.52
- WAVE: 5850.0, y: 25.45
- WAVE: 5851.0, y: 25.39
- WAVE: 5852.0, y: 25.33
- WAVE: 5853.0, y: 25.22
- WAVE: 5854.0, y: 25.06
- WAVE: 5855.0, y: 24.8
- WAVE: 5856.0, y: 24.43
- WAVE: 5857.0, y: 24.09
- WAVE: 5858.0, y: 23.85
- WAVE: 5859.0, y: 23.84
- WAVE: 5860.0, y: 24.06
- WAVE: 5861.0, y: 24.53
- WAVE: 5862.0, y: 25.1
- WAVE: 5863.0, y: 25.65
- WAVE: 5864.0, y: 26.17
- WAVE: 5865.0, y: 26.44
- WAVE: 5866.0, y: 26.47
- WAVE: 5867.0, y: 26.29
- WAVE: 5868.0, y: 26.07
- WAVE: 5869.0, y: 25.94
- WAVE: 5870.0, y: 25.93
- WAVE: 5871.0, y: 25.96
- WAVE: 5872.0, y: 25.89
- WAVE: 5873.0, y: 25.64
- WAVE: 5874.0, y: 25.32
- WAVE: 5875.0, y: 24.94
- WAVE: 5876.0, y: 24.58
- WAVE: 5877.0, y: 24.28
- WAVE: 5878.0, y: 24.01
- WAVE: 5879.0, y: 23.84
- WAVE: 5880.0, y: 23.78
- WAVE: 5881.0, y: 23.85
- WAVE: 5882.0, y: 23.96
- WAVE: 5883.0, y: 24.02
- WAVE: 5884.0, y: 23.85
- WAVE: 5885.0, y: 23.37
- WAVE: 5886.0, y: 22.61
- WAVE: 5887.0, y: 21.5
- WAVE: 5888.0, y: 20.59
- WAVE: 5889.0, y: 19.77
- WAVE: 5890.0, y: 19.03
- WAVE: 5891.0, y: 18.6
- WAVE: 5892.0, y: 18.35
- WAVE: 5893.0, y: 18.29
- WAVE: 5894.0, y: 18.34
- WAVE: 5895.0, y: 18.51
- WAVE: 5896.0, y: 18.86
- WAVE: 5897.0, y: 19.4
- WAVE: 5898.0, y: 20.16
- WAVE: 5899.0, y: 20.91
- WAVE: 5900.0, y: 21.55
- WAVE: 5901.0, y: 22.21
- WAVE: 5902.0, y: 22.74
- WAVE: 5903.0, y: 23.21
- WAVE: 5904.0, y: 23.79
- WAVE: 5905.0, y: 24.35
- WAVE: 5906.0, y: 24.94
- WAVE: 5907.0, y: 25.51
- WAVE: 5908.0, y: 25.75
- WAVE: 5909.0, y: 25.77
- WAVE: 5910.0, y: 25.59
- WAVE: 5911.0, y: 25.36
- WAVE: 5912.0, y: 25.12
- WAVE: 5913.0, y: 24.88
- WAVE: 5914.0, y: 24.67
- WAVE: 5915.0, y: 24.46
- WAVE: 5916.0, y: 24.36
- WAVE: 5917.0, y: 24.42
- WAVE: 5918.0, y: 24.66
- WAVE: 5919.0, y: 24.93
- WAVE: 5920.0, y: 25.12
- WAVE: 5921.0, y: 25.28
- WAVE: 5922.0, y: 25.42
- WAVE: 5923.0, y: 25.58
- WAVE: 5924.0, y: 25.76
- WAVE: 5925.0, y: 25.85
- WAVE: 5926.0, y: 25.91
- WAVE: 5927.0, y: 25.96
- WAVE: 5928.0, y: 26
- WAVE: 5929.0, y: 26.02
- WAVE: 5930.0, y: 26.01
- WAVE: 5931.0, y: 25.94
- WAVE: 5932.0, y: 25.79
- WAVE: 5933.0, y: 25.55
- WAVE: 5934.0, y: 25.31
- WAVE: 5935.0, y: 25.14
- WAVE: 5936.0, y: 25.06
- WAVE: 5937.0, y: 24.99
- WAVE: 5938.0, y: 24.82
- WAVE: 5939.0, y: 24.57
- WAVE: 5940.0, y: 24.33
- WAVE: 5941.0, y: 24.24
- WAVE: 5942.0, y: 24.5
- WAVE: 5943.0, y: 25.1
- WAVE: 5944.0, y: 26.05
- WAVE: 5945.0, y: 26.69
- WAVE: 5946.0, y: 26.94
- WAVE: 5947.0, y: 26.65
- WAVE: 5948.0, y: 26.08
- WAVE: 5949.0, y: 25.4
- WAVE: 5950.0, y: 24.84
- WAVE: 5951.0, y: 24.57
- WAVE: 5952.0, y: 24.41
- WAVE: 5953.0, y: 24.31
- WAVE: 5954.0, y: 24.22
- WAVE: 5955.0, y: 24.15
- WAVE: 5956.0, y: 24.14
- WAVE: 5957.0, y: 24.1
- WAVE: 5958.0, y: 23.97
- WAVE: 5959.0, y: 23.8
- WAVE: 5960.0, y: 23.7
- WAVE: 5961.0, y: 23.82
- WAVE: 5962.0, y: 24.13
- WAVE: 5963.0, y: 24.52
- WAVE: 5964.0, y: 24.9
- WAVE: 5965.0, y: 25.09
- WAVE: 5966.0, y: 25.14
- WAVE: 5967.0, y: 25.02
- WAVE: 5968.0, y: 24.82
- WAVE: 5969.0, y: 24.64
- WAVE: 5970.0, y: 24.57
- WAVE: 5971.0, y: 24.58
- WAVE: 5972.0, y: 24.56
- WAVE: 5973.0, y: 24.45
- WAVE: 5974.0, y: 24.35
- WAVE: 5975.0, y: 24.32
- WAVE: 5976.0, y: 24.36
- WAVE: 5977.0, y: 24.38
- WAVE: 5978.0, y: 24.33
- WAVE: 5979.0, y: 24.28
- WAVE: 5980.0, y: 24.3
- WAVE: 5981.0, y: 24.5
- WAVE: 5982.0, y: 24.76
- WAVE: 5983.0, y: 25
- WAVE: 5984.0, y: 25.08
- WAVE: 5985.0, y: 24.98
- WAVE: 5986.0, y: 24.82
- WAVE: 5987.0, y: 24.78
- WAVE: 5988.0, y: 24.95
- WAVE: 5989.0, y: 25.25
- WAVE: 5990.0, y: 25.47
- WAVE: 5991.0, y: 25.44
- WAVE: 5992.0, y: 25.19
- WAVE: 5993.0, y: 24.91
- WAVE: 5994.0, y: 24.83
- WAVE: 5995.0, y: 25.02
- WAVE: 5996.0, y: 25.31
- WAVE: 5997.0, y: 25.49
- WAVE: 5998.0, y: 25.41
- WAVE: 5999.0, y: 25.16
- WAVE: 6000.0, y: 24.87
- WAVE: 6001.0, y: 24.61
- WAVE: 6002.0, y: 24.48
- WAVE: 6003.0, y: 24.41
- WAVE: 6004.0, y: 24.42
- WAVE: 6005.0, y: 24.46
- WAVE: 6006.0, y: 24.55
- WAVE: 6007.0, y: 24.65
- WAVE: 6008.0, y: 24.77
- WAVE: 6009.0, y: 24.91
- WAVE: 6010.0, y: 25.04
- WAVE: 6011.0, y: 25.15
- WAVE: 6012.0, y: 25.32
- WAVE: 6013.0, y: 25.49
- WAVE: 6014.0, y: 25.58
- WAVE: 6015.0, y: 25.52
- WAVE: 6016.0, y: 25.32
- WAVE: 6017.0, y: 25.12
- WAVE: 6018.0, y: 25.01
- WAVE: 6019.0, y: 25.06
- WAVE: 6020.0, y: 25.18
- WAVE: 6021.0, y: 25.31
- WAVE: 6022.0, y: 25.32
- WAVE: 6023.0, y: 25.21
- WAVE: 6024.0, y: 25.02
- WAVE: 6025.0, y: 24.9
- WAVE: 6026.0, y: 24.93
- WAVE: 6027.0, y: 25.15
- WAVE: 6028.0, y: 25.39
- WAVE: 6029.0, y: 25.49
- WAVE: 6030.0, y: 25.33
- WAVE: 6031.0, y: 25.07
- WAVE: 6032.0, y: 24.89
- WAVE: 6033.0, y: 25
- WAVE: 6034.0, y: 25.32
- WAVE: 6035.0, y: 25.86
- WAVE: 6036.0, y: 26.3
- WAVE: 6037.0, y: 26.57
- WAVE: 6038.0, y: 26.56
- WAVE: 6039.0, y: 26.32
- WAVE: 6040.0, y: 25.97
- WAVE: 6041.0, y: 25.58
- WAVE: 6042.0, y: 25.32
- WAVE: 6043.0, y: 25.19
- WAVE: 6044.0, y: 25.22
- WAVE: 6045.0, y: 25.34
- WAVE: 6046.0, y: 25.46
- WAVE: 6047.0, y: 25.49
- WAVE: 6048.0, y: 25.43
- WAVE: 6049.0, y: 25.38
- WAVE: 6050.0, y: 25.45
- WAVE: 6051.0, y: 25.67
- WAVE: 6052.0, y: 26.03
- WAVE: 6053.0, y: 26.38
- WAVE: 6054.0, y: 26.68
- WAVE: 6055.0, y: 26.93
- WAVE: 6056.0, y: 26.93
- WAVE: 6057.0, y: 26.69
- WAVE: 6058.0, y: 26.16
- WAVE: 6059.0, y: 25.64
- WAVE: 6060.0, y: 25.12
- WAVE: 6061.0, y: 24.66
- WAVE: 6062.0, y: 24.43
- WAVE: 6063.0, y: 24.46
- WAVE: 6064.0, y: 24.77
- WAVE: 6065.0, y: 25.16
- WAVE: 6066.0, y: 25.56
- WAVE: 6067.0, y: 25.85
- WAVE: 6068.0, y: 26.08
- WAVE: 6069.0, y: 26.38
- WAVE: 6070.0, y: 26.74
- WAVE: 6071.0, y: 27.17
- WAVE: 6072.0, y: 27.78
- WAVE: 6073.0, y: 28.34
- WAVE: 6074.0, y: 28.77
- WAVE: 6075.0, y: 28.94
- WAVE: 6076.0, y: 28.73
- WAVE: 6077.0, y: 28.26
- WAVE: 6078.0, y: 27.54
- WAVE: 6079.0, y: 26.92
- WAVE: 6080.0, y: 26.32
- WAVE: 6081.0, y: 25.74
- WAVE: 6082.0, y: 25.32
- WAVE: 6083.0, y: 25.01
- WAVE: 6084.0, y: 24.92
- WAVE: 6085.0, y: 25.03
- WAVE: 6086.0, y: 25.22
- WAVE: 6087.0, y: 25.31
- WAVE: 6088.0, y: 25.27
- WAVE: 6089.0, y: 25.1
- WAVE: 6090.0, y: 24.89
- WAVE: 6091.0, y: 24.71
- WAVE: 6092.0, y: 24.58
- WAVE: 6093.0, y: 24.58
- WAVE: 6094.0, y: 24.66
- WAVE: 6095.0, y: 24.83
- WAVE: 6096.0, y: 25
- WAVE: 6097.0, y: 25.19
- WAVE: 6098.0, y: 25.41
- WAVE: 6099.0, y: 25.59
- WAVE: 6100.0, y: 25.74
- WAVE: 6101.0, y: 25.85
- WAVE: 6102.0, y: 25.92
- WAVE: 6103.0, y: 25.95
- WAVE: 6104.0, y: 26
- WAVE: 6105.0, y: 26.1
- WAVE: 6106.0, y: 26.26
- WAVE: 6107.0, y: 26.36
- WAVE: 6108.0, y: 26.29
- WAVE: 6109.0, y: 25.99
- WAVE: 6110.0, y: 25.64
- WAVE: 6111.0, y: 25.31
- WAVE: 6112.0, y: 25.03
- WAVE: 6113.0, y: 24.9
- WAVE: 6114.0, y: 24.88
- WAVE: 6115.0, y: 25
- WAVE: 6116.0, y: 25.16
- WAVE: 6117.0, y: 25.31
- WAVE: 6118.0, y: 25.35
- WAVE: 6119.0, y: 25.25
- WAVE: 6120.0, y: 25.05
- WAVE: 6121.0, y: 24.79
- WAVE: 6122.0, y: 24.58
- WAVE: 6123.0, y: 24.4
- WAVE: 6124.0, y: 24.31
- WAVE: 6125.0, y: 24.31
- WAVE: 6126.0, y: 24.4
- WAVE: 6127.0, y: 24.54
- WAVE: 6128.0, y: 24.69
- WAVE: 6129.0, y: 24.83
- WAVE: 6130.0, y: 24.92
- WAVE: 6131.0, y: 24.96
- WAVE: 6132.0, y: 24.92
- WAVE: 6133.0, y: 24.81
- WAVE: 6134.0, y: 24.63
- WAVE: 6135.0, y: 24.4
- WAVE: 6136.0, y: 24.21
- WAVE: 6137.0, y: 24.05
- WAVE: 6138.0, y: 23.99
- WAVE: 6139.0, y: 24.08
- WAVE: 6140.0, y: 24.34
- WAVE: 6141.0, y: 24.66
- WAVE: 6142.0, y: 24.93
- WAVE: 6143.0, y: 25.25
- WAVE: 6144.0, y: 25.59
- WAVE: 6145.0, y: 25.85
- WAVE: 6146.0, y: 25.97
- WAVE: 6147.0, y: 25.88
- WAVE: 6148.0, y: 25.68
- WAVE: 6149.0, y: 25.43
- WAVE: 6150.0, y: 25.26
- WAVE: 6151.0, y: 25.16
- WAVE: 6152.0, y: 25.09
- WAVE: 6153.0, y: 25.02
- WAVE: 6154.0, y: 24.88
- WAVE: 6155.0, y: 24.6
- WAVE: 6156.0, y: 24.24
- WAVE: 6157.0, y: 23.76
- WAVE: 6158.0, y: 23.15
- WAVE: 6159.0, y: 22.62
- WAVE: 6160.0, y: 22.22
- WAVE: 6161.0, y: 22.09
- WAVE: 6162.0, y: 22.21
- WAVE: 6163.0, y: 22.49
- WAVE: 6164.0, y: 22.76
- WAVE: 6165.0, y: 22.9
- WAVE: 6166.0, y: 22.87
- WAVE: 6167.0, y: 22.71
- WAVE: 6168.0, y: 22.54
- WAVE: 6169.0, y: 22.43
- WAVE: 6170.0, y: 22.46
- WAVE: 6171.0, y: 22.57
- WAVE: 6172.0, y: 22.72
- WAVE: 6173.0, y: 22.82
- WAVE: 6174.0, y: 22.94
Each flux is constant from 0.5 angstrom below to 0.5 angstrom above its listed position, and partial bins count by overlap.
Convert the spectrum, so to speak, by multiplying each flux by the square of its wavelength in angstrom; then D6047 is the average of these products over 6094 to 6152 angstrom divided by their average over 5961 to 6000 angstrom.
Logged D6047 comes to 1.1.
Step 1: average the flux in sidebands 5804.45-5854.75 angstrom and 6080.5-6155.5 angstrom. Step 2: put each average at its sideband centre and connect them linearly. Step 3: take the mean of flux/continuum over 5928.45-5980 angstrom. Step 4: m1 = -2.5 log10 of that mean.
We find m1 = 0.032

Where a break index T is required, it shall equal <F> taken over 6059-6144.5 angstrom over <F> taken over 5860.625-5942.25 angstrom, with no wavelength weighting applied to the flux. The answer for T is 1.06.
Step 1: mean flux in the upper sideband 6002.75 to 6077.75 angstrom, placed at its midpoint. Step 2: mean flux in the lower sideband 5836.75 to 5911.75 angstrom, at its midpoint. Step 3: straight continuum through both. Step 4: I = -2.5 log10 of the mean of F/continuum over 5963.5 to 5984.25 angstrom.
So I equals 0.02 mag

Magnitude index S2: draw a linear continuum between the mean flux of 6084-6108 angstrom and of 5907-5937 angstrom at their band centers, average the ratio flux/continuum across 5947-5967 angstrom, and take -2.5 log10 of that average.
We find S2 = 0.04 mag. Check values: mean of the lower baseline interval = 25.4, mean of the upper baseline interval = 25.4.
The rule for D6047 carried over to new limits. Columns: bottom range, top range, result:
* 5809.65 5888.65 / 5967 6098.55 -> 1.07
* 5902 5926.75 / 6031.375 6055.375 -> 1.08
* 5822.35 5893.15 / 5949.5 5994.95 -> 1.03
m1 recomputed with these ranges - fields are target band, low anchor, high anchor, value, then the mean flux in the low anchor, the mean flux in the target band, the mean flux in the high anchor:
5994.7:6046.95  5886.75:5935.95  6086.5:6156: -0.04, 23.5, 25.2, 25.1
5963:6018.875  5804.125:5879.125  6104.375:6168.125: 0.01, 25.7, 24.9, 24.6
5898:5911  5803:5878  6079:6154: 0.08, 25.7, 23.8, 25.1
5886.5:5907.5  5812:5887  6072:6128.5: 0.21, 25.4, 21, 25.6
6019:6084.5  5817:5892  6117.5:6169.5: -0.06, 25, 25.9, 24.3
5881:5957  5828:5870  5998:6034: 0.06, 25.5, 23.9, 25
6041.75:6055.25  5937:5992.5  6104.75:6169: -0.04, 24.8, 25.7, 24.6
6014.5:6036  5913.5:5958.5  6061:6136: 0.01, 25.2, 25.2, 25.5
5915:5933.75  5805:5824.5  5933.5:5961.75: -0.02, 26.3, 25.4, 24.8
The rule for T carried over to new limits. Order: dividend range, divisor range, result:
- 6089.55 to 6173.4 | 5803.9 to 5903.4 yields 1.00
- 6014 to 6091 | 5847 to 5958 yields 1.06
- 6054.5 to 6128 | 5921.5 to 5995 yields 1.03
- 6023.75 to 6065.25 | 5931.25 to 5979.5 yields 1.03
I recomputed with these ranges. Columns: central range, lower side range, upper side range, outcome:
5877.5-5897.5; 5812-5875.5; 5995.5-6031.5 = 0.201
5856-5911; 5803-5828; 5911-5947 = 0.101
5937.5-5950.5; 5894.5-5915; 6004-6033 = -0.068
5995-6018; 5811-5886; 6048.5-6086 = 0.044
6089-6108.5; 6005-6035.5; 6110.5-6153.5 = -0.021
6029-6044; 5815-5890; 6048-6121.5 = 0.002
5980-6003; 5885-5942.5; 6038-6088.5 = -0.004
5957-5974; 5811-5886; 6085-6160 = 0.035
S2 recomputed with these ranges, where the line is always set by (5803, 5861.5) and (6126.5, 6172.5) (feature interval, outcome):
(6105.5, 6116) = -0.05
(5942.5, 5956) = -0.01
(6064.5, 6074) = -0.09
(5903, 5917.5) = 0.02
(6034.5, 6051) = -0.05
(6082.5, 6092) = -0.03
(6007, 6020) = -0.02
